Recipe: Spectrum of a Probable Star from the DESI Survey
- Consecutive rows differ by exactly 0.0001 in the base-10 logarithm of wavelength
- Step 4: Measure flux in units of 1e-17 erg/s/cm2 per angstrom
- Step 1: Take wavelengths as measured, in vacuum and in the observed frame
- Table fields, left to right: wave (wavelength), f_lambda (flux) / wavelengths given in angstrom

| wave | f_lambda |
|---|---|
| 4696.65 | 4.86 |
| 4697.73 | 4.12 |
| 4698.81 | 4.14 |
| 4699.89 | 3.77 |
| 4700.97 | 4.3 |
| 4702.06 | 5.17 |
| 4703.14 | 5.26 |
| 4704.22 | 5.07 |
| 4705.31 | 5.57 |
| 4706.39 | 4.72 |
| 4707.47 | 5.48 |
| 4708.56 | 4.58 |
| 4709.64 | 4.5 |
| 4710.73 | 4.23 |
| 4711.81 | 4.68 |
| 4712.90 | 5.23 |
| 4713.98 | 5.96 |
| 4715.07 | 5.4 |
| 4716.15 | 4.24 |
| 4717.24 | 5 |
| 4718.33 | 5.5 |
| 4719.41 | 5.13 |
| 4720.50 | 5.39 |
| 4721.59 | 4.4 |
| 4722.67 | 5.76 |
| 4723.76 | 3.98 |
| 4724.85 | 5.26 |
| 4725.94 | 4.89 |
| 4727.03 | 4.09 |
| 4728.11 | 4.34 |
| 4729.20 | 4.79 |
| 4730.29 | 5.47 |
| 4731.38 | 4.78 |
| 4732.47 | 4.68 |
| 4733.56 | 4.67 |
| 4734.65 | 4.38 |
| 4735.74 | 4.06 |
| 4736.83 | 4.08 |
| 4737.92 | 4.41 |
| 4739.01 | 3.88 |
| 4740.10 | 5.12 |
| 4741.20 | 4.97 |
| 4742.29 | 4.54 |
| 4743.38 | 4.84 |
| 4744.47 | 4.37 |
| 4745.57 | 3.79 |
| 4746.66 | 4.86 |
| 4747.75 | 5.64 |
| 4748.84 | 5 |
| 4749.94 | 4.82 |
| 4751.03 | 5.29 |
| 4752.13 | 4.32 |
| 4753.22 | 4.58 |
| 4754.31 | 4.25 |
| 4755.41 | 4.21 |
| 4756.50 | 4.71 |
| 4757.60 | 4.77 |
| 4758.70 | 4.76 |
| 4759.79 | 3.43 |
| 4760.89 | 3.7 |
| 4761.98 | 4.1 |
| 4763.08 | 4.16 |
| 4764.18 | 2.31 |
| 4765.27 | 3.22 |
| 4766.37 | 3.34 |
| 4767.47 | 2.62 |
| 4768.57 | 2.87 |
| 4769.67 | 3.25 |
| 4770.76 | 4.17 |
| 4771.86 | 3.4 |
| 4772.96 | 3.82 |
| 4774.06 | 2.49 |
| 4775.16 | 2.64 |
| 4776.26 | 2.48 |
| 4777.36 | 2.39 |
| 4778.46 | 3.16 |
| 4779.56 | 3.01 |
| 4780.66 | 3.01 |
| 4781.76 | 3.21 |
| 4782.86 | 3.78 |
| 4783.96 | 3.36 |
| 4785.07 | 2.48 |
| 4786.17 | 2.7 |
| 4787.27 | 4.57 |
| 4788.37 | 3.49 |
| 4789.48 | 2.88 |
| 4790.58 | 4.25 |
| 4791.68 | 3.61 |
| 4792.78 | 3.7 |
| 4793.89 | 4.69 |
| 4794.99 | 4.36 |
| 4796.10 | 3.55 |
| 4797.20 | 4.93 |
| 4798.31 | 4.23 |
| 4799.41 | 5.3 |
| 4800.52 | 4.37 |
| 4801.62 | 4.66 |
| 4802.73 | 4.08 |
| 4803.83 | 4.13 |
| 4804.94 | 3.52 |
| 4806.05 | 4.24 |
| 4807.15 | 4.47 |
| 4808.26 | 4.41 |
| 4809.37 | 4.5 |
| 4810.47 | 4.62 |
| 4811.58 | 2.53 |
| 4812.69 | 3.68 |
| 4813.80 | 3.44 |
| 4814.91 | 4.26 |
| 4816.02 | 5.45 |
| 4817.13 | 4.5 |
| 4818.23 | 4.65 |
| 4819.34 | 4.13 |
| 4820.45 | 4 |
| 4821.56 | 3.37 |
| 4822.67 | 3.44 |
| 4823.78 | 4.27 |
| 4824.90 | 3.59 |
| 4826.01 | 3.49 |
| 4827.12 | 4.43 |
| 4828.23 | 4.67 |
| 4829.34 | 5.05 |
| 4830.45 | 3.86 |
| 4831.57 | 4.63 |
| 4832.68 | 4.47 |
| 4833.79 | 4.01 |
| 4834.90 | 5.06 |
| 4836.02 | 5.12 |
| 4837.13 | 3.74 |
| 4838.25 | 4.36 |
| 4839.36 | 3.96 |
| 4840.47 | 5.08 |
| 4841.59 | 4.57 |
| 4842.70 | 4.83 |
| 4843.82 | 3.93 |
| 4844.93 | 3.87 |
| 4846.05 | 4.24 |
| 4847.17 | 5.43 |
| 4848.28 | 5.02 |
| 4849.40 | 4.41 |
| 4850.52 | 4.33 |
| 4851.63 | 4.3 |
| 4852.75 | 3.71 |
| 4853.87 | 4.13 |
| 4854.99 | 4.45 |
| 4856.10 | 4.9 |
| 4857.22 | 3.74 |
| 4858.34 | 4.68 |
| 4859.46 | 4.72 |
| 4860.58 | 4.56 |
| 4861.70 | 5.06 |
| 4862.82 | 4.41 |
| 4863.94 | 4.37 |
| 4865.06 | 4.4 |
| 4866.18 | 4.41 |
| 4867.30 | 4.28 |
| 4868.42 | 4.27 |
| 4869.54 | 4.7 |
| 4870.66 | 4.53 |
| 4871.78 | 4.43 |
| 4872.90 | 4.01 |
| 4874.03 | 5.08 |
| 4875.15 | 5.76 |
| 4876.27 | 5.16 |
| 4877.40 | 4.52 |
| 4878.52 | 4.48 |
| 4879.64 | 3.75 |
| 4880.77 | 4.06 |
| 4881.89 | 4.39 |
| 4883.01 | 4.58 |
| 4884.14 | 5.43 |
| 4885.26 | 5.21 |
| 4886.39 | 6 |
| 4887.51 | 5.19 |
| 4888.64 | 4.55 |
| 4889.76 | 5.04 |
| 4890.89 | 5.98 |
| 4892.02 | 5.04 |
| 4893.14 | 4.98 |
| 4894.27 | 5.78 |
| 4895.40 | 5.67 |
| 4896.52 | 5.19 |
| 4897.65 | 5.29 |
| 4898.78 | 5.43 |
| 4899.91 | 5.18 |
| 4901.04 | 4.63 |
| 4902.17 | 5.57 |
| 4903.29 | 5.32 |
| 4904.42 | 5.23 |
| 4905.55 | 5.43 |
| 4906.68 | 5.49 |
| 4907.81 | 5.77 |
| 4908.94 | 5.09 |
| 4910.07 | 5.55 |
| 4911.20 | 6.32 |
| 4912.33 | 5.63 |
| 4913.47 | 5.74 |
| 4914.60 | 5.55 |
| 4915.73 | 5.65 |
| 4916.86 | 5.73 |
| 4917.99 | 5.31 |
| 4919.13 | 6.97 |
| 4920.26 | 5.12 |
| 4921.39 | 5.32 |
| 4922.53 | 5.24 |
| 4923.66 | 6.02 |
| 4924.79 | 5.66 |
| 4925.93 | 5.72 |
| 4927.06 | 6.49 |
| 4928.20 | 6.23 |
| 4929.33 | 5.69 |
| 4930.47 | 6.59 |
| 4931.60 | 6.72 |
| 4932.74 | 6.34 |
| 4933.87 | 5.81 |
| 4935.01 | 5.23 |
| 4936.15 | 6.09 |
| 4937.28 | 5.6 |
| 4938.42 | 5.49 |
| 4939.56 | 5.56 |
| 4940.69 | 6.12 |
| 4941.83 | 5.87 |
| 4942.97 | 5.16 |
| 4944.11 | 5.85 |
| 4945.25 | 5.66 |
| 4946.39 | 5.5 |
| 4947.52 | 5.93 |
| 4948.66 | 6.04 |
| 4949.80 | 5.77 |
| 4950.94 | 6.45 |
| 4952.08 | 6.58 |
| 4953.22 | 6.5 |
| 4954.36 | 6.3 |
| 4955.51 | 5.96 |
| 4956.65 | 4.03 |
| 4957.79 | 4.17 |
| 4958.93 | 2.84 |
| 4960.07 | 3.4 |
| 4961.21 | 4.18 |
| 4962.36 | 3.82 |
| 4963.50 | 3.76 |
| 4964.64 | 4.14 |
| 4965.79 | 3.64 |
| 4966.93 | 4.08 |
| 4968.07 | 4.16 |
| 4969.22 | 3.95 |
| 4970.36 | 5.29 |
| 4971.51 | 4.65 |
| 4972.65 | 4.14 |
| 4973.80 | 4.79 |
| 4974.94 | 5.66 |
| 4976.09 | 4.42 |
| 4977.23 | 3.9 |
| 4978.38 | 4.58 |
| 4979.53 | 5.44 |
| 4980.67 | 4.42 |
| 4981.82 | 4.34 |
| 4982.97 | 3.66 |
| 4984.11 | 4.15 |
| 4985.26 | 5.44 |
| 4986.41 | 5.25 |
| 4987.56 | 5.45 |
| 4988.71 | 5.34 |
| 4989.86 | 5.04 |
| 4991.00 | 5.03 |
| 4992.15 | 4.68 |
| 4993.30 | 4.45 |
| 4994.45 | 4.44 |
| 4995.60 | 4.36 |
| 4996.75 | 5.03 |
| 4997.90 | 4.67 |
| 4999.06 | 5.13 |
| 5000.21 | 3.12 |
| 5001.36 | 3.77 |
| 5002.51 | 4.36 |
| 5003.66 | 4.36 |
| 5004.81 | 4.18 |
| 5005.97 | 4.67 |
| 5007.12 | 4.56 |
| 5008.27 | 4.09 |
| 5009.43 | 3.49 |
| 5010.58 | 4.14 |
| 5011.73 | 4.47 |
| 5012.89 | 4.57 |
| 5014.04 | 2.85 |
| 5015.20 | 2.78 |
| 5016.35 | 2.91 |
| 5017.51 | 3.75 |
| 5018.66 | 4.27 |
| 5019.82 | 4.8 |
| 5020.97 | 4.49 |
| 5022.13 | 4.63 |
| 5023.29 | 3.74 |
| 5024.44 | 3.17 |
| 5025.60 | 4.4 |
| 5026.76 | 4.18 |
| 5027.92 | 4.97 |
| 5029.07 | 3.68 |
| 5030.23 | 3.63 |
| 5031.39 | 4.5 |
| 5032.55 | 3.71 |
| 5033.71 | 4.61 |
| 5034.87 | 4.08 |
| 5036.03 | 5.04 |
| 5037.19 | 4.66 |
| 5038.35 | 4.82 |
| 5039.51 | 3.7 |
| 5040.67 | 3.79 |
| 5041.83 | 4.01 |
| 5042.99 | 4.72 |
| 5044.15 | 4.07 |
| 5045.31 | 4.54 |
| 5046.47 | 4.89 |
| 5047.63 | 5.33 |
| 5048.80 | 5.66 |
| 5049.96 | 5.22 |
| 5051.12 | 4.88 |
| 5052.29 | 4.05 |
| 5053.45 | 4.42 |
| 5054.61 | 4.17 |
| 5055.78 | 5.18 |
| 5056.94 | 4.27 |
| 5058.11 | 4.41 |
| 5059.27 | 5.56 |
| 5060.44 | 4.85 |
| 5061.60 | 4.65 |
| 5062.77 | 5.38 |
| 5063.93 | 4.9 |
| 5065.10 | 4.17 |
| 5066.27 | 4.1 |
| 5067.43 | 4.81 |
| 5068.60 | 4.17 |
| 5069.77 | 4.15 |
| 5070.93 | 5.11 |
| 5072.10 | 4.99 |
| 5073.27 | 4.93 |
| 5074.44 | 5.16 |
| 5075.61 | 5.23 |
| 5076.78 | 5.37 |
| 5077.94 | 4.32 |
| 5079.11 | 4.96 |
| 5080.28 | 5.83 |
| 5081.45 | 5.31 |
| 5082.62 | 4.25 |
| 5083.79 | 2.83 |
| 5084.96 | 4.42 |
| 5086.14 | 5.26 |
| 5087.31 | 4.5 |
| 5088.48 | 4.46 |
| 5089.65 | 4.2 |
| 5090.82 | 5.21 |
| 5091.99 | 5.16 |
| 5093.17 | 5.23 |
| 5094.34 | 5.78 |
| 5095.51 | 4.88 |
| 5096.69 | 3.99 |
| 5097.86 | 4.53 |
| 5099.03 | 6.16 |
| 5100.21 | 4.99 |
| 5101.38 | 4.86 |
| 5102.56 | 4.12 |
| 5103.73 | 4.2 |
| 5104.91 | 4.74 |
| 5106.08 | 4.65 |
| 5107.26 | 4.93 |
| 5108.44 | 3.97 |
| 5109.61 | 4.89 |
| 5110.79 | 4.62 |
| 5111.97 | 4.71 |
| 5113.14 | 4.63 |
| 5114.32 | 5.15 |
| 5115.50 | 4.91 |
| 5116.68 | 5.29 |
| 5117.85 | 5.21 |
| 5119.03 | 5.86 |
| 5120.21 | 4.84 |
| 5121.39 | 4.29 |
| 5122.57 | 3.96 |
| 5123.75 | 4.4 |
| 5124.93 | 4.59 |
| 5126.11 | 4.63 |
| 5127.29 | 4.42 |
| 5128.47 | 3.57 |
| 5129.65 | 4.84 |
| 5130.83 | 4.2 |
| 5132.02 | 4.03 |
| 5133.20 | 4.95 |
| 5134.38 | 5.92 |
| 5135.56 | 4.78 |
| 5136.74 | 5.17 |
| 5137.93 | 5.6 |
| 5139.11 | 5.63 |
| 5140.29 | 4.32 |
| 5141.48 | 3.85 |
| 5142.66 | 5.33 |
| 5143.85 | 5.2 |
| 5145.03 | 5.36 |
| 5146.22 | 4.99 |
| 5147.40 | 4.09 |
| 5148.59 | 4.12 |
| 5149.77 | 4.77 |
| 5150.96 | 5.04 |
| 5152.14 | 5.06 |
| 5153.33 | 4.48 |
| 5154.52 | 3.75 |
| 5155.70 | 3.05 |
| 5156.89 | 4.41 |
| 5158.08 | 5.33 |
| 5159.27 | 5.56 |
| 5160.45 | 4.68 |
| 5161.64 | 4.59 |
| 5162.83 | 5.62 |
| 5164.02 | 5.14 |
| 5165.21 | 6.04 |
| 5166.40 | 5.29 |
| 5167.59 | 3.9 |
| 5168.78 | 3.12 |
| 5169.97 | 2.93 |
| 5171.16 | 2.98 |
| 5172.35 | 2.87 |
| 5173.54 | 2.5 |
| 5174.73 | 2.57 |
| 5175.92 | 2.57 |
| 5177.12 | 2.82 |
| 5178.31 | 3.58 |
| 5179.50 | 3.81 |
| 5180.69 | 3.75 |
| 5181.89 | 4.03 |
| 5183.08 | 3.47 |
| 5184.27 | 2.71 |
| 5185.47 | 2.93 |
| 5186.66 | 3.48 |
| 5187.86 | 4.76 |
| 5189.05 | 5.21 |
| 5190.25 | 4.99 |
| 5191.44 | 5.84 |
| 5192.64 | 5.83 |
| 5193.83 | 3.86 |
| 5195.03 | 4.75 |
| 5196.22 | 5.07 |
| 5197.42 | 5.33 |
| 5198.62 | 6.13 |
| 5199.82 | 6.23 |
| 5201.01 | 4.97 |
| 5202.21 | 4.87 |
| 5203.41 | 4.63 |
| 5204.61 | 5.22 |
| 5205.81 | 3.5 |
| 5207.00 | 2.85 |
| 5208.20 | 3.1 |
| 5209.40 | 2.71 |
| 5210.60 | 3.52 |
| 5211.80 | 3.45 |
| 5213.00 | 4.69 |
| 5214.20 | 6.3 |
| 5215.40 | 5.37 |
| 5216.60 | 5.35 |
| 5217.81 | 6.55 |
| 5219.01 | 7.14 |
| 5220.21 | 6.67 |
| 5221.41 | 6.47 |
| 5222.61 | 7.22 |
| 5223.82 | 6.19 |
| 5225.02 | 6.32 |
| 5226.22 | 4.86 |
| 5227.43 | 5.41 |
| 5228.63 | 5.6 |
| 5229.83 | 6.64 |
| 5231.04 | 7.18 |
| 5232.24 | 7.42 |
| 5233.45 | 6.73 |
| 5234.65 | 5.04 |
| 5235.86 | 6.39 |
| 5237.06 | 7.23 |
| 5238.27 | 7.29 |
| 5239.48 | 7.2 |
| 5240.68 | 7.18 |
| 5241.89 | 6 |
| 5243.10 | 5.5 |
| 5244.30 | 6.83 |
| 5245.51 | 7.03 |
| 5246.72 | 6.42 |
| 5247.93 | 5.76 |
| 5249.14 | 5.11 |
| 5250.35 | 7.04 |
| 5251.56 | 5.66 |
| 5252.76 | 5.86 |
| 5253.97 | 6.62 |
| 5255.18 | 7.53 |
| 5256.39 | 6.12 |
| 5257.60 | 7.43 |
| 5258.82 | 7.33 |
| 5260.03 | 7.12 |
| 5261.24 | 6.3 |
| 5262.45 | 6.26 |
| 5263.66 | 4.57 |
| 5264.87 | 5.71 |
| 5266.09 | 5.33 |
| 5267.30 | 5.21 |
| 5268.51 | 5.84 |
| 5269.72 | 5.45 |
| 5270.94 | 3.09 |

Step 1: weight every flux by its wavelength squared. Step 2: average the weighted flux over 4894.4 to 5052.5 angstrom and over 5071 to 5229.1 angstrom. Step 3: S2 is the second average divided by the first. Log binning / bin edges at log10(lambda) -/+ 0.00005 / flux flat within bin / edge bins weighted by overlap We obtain 1.03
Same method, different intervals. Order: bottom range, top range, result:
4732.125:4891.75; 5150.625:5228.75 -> 1.26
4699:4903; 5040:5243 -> 1.26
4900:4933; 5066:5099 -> 0.89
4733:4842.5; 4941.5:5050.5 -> 1.23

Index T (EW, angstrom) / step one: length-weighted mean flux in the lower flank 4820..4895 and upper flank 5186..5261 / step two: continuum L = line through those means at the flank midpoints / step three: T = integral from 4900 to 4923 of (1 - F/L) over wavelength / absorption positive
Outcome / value -3.9 angstrom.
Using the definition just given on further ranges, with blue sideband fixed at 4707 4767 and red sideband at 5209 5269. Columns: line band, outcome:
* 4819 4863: 4.92 angstrom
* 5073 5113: 6.23 angstrom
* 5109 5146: 6.13 angstrom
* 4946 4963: 0.28 angstrom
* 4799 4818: 2.20 angstrom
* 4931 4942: -1.48 angstrom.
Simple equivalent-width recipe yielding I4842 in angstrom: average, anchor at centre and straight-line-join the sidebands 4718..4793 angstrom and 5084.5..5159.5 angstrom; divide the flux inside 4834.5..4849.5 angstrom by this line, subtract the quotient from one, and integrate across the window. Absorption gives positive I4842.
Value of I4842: -1.1 angstrom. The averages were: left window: 4.06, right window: 4.75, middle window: 4.54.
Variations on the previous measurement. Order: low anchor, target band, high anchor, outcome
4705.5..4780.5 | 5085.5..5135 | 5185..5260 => 5.7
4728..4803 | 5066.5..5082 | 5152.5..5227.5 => -1.8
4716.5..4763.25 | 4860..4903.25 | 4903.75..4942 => 5.0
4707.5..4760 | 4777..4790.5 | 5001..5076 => 4.2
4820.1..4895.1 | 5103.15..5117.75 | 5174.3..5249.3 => 0.8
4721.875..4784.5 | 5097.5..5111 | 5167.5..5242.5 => 0.0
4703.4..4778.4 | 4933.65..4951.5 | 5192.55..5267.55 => -2.9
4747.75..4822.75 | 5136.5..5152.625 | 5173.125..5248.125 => 0.2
